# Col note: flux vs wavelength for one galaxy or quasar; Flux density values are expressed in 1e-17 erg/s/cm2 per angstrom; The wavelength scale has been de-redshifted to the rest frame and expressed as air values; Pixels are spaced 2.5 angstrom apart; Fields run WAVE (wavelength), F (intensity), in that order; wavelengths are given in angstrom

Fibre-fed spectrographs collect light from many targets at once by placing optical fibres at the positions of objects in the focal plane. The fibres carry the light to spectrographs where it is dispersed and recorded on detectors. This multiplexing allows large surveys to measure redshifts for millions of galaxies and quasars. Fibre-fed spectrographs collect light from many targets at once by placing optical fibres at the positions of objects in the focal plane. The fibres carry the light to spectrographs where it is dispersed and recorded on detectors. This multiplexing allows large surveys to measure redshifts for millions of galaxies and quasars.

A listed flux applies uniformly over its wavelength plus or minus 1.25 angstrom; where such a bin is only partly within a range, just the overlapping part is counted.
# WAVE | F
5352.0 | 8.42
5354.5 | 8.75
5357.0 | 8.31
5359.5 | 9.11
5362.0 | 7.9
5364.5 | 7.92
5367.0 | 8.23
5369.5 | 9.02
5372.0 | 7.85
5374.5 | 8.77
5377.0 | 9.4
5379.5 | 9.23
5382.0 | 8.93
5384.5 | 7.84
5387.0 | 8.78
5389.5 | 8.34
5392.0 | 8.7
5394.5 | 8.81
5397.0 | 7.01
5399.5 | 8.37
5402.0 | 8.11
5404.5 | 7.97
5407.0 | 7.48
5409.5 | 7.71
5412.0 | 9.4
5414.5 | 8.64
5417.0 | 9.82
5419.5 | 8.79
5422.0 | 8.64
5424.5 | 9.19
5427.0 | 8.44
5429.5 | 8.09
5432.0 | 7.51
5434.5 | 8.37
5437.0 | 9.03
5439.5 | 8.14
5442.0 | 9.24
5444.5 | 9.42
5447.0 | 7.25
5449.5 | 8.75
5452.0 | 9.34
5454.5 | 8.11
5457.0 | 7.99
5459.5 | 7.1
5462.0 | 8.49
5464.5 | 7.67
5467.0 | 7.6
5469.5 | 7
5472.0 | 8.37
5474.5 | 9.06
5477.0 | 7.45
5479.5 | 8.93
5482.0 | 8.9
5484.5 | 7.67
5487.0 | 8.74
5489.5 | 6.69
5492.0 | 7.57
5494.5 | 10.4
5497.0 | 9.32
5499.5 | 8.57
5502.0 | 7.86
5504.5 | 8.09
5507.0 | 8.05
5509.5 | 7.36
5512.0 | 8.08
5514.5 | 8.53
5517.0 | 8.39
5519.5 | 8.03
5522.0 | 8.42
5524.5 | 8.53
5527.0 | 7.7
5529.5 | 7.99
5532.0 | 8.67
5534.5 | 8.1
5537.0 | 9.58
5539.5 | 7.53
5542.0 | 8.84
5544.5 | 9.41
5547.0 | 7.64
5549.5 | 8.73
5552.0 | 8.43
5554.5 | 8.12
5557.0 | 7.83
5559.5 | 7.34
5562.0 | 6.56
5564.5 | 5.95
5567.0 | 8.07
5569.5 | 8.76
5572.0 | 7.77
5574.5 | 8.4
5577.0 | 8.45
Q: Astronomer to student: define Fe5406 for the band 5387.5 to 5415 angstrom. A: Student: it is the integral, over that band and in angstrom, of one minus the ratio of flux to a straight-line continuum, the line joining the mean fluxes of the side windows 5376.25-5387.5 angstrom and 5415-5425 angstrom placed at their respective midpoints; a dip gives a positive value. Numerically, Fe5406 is 2.2 angstrom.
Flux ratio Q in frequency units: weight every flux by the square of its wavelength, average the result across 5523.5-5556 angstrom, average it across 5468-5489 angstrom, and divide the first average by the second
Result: 1.0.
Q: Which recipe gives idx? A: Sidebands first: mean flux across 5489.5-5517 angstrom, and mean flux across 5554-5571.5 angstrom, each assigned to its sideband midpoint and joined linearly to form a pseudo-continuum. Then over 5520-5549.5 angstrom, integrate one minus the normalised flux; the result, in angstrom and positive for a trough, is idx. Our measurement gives -2.0 angstrom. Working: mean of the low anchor 8.31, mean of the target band 8.41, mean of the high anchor 7.5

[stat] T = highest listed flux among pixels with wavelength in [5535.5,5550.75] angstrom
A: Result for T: 9.58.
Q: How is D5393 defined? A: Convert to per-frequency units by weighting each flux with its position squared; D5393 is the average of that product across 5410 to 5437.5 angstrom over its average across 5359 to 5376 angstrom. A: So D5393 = 1.1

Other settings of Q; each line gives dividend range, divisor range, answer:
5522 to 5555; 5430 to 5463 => 1.04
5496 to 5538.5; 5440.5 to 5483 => 1.02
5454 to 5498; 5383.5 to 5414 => 1.02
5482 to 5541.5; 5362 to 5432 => 1.02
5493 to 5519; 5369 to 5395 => 1.02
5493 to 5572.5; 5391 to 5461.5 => 1.01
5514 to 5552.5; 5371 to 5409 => 1.06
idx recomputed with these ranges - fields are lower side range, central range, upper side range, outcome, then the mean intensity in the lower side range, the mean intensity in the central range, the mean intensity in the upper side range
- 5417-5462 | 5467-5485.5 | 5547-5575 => 0.23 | 8.48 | 8.16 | 7.79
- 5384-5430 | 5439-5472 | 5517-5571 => 0.62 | 8.44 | 8.17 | 8.11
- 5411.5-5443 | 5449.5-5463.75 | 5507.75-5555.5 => 0.59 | 8.69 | 8.23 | 8.32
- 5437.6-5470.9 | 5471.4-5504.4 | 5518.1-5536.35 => -0.81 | 8.18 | 8.41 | 8.25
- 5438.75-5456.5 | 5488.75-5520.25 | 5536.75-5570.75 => 0.11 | 8.59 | 8.25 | 8.01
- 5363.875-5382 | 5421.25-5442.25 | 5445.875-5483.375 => -0.38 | 8.68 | 8.48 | 8.14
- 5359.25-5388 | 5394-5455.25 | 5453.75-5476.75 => -2.03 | 8.56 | 8.46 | 7.91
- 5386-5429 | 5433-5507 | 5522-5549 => 1.18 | 8.47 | 8.31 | 8.41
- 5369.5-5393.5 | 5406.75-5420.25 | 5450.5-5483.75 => -0.39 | 8.67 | 8.72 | 8.15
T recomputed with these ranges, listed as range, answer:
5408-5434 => 9.82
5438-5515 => 10.4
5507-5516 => 8.53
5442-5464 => 9.42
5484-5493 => 8.74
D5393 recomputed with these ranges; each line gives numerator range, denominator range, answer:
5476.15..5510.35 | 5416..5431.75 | 0.97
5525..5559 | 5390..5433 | 1.04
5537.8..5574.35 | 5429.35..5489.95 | 1.00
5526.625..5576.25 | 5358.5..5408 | 1.02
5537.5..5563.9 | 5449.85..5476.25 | 1.03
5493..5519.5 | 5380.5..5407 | 1.06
